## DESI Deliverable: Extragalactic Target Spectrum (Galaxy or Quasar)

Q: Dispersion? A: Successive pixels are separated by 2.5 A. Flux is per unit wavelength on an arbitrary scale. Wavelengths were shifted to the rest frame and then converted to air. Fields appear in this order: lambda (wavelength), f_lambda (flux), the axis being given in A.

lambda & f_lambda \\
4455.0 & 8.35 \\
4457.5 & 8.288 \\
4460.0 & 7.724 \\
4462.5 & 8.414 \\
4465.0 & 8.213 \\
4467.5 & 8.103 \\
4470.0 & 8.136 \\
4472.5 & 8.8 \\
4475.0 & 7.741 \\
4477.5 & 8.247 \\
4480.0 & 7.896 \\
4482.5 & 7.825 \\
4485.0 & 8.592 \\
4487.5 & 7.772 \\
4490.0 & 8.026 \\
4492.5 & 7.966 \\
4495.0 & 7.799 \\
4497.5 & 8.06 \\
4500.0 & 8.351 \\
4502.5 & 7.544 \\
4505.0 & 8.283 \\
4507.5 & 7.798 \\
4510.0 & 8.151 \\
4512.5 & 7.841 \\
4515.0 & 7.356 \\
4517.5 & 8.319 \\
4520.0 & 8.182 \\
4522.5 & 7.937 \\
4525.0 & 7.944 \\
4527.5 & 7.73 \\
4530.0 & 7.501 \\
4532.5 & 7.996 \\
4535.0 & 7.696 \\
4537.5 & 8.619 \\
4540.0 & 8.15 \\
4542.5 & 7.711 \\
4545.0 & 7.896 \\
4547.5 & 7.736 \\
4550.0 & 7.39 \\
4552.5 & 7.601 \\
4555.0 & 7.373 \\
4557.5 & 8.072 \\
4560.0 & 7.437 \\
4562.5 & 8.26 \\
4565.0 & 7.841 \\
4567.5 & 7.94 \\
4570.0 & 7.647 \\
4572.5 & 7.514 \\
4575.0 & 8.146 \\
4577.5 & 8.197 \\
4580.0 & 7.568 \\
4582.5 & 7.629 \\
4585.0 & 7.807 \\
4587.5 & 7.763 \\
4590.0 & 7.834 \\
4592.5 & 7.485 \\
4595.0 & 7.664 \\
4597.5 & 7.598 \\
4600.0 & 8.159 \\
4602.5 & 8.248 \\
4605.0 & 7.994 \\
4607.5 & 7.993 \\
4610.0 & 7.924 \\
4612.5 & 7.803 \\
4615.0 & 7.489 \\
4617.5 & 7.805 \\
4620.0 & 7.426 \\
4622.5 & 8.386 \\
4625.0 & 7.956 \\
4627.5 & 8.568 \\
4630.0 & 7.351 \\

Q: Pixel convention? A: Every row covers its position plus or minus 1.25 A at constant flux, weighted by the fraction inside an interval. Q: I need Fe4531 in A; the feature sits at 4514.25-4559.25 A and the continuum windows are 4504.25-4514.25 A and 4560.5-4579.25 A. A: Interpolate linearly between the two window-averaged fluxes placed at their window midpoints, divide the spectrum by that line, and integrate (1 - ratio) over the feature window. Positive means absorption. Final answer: 0.5 A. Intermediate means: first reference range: 7.97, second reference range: 7.91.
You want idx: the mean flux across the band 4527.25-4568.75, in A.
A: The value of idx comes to 7.82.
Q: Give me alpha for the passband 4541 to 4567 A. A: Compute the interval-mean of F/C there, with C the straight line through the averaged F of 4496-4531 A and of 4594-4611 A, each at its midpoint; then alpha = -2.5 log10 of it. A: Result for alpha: 0.03 mag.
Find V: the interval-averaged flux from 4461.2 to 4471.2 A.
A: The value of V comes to 8.21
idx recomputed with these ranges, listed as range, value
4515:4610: 7.85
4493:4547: 7.94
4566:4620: 7.81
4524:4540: 7.93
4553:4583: 7.8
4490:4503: 7.97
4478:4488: 8.06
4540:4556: 7.66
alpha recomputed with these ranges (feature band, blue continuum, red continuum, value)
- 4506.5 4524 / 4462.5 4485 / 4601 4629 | 0.02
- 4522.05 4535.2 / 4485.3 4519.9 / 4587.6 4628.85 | 0.02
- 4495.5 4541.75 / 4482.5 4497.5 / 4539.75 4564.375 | -0.01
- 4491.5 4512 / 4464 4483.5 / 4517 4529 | 0.01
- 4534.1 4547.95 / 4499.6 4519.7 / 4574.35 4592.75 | -0.01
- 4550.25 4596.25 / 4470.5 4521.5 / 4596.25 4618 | 0.02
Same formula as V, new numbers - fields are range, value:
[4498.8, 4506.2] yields 8.06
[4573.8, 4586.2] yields 7.87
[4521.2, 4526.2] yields 7.94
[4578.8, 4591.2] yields 7.72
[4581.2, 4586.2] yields 7.72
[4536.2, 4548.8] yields 8.02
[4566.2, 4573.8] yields 7.7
